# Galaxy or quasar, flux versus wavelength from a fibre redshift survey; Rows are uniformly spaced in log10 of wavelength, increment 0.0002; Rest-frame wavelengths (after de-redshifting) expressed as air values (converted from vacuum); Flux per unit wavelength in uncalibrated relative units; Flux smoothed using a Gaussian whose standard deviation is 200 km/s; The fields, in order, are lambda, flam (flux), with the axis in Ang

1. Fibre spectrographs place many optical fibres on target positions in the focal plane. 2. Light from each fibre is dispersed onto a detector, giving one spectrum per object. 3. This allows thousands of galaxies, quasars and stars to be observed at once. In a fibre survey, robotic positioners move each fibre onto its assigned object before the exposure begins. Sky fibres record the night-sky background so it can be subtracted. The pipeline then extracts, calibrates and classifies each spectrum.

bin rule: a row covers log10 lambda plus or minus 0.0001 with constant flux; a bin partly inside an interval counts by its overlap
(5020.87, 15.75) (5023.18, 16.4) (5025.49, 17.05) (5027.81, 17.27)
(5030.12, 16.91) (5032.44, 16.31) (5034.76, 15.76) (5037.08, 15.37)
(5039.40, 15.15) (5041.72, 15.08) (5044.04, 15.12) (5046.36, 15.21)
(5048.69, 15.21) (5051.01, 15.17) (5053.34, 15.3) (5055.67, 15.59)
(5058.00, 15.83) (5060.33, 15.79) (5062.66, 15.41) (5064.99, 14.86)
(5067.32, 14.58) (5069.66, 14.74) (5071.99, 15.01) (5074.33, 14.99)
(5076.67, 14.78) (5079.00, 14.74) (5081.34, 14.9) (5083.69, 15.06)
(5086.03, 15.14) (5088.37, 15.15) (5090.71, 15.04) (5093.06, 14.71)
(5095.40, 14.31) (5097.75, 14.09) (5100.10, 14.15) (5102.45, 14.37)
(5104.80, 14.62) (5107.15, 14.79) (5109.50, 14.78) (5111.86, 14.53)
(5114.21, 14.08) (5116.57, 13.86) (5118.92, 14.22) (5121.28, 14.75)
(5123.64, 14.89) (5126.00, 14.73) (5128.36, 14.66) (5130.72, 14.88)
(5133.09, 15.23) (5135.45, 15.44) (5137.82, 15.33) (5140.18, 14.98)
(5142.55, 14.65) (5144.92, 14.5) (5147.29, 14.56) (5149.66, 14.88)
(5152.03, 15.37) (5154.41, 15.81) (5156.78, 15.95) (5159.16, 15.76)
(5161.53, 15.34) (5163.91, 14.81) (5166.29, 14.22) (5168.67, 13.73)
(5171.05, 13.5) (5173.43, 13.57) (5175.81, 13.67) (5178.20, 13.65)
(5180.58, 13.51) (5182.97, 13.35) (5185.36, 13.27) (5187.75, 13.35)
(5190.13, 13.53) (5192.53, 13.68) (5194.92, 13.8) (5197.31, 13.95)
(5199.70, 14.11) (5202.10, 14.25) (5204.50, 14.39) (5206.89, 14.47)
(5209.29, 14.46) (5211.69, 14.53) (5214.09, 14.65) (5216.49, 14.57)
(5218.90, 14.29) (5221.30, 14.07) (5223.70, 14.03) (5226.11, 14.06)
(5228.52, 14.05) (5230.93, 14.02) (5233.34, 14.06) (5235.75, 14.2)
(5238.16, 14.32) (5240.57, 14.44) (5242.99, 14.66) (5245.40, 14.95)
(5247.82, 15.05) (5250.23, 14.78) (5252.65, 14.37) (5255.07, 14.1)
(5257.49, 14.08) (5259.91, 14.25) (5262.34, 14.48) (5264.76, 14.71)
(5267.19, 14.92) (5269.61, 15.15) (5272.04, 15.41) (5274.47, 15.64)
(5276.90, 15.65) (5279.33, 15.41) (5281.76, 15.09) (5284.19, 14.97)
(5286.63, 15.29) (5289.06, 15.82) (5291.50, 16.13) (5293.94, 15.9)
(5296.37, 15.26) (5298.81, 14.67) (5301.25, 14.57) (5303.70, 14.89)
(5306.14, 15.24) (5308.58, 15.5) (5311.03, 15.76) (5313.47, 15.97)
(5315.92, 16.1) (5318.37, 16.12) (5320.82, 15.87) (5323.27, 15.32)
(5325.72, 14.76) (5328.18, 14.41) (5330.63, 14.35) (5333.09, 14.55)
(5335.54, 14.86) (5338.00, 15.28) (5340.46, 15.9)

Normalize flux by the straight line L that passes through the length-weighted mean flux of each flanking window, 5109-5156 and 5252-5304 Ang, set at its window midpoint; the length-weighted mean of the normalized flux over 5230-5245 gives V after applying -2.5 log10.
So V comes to 0.05 mag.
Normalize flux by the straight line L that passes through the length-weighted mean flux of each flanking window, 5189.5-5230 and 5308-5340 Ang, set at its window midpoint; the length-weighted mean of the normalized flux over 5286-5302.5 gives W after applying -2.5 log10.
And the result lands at -0.03 mag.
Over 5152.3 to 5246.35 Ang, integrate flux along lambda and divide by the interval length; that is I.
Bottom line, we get 14.2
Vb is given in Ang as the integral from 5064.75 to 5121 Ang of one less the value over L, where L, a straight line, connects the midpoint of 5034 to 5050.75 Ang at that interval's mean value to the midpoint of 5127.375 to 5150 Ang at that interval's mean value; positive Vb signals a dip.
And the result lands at 1.6 Ang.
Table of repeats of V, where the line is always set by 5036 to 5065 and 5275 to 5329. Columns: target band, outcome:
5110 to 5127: 0.066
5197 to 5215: 0.074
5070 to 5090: 0.027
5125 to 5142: 0.024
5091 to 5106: 0.068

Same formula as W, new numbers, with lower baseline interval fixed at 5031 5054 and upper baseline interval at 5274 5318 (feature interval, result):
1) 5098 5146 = 0.05 mag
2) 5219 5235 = 0.10 mag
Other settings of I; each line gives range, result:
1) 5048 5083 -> 15.1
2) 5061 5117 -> 14.7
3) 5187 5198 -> 13.7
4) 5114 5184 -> 14.6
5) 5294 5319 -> 15.4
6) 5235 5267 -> 14.5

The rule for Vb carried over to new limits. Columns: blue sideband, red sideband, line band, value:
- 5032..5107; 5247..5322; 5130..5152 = 0.2 Ang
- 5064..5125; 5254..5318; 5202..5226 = 1.0 Ang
